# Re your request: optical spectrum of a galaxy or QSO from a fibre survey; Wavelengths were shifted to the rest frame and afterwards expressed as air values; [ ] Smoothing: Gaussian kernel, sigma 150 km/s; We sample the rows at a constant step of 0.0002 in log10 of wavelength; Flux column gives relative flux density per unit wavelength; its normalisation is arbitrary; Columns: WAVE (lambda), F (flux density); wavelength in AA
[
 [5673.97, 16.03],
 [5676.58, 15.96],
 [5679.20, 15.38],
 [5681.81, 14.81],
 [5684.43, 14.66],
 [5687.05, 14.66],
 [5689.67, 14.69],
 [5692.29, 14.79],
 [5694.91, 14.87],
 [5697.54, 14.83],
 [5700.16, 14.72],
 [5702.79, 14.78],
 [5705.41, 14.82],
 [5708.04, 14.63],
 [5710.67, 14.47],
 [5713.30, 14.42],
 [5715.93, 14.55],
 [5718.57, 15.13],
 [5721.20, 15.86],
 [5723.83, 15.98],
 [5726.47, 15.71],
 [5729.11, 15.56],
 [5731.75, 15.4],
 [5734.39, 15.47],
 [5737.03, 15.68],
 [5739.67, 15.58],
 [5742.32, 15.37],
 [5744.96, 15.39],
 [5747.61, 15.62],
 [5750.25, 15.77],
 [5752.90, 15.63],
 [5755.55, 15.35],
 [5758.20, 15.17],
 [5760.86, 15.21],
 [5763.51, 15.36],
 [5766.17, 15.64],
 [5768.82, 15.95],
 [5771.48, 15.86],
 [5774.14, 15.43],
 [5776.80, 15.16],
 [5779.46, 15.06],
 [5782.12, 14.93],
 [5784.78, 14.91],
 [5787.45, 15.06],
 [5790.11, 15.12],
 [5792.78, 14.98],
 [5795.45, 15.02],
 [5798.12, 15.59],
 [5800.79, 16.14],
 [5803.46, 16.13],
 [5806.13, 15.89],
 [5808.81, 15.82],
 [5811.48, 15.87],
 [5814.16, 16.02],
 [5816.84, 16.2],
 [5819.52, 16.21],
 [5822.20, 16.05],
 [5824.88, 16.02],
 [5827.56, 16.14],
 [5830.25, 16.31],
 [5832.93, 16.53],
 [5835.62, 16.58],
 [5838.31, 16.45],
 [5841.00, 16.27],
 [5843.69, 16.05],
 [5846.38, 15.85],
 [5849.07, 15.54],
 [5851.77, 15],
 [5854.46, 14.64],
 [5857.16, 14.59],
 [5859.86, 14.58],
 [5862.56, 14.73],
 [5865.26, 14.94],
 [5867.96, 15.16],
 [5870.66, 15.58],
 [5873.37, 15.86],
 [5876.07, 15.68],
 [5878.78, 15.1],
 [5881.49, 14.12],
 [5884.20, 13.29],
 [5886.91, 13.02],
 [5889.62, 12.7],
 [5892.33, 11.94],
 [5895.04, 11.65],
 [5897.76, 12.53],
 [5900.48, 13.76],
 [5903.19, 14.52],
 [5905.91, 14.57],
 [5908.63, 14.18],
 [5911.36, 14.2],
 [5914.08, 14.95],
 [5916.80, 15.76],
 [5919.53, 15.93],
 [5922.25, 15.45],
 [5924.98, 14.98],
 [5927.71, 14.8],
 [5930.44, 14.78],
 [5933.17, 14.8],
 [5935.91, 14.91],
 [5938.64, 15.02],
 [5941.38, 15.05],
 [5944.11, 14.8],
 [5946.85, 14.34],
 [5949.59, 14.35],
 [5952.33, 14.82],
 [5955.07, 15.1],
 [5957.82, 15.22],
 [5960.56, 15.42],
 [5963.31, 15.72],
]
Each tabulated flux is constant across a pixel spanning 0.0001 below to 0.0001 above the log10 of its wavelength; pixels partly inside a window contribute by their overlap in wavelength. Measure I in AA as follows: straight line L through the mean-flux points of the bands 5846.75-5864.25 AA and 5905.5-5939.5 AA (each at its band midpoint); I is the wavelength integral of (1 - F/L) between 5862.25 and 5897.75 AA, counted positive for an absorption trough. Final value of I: 2.1 AA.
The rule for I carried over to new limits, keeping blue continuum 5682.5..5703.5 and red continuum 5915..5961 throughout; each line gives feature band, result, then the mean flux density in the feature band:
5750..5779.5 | -1.3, 15.5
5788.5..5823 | -2.1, 15.8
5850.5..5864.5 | 0.2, 14.7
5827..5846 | -1.8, 16.3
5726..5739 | -0.7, 15.6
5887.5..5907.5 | 2.5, 13.1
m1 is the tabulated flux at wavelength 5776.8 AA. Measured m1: 15.16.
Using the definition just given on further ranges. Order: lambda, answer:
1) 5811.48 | 15.87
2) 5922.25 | 15.45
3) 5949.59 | 14.35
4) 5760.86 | 15.21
